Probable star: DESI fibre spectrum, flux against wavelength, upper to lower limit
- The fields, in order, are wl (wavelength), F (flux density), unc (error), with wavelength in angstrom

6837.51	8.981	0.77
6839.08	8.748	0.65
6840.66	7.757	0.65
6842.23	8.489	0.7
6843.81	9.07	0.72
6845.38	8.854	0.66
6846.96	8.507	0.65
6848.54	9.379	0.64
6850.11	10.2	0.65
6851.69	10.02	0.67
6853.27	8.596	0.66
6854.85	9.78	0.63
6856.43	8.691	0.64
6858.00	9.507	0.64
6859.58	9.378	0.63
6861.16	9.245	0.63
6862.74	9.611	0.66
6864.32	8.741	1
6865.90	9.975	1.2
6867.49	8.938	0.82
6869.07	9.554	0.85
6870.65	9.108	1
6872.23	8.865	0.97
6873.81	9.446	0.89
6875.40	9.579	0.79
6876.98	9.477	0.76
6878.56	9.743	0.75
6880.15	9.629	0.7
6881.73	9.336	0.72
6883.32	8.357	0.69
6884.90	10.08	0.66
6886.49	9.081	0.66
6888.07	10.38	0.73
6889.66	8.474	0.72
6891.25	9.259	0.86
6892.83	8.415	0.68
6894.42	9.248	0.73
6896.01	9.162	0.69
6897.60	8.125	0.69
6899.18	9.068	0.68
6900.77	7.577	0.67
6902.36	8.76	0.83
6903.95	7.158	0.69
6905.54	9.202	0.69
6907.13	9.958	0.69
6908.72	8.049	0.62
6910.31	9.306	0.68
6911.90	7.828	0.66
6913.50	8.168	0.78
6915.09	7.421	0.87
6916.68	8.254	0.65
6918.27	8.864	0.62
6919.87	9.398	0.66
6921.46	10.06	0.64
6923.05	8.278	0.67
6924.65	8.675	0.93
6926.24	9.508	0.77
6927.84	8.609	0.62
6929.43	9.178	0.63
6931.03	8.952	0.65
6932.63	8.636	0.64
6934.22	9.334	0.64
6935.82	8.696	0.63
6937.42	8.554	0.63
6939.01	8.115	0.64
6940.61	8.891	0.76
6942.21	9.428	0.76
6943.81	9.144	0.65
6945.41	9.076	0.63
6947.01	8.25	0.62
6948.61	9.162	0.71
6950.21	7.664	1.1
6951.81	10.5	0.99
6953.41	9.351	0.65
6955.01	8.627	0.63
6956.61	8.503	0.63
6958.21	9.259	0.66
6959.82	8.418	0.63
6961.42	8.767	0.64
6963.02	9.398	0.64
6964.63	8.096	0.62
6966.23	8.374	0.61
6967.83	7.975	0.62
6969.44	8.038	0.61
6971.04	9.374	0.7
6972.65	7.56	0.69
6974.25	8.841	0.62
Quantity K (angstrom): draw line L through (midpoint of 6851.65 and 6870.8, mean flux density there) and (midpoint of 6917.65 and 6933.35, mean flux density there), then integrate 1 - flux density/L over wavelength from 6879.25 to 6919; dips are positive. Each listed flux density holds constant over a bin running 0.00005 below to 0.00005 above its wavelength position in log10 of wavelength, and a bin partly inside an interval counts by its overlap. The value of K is 1.6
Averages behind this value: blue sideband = 9.3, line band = 8.77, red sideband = 9.01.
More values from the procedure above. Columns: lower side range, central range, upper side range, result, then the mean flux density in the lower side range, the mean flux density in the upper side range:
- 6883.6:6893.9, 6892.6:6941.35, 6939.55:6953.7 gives 2.33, 9.24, 9.02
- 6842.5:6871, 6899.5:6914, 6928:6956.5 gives 0.93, 9.27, 8.9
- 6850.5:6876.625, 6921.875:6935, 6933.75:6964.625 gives 0.08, 9.33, 8.87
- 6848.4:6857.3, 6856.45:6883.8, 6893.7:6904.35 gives -0.68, 9.46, 8.49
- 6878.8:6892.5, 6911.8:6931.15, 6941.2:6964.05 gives 0.82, 9.31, 8.96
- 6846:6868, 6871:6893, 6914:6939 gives -0.43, 9.32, 8.8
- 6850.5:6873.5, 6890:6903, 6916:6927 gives 0.63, 9.31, 9.01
